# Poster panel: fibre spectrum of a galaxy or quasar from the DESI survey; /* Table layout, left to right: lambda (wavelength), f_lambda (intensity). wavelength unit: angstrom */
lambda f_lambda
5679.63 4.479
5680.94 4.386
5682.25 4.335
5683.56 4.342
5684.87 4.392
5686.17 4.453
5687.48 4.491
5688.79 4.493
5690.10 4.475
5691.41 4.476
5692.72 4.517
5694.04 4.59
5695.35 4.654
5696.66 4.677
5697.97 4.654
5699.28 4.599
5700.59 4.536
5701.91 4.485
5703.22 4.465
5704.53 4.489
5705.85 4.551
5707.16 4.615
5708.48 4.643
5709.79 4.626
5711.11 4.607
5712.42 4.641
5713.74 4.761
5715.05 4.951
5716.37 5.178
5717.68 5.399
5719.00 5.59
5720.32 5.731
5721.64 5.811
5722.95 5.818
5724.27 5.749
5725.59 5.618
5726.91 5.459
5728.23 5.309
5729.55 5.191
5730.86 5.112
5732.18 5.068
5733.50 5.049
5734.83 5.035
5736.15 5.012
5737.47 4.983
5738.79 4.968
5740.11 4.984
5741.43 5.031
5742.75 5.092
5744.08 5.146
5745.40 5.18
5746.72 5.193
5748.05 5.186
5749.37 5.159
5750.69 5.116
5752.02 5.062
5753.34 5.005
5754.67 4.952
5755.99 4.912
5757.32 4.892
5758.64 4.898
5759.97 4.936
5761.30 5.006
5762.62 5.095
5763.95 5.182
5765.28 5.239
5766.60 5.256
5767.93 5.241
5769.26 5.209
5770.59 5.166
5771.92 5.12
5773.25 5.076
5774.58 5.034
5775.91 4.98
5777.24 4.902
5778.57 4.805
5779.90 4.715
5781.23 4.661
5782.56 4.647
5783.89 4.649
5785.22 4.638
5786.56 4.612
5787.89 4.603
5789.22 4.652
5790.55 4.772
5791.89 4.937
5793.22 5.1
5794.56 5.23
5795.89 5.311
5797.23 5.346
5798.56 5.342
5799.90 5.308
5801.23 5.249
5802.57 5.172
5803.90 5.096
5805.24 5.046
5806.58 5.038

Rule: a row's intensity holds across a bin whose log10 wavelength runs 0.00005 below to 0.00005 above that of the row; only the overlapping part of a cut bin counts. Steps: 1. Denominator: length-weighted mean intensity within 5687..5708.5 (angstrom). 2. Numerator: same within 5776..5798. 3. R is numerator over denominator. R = 1.07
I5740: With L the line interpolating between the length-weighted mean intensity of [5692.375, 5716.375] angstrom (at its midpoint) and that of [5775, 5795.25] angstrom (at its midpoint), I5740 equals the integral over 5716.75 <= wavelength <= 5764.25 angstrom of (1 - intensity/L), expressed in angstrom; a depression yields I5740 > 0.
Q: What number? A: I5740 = -4.9 angstrom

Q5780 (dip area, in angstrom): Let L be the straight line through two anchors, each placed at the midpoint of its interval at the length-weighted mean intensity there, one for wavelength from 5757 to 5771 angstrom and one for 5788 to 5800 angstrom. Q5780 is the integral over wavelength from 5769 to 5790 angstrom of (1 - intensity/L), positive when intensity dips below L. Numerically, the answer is 1.06 angstrom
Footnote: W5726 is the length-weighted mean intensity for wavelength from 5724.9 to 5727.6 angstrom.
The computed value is 5.53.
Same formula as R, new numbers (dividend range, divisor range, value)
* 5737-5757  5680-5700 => 1.12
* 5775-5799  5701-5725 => 0.98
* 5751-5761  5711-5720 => 0.98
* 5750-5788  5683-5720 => 1.06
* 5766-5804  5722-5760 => 0.97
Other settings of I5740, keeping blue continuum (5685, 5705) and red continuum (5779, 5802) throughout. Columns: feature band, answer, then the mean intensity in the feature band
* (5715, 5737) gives -3.3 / 5.36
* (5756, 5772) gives -0.9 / 5.09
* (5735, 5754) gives -1.4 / 5.08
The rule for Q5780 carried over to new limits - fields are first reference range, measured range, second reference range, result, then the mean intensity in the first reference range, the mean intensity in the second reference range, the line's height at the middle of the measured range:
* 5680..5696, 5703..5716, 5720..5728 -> 1.34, 4.47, 5.67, 5.19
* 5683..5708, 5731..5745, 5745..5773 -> -0.39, 4.53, 5.09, 4.91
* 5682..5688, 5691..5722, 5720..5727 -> 2.07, 4.41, 5.72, 5.14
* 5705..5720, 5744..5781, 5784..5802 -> -0.75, 4.88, 5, 4.95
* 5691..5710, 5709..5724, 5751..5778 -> -1.62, 4.57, 5.06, 4.69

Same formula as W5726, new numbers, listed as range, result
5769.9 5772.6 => 5.14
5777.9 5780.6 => 4.76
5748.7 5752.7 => 5.12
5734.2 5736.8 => 5.02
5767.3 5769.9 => 5.22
